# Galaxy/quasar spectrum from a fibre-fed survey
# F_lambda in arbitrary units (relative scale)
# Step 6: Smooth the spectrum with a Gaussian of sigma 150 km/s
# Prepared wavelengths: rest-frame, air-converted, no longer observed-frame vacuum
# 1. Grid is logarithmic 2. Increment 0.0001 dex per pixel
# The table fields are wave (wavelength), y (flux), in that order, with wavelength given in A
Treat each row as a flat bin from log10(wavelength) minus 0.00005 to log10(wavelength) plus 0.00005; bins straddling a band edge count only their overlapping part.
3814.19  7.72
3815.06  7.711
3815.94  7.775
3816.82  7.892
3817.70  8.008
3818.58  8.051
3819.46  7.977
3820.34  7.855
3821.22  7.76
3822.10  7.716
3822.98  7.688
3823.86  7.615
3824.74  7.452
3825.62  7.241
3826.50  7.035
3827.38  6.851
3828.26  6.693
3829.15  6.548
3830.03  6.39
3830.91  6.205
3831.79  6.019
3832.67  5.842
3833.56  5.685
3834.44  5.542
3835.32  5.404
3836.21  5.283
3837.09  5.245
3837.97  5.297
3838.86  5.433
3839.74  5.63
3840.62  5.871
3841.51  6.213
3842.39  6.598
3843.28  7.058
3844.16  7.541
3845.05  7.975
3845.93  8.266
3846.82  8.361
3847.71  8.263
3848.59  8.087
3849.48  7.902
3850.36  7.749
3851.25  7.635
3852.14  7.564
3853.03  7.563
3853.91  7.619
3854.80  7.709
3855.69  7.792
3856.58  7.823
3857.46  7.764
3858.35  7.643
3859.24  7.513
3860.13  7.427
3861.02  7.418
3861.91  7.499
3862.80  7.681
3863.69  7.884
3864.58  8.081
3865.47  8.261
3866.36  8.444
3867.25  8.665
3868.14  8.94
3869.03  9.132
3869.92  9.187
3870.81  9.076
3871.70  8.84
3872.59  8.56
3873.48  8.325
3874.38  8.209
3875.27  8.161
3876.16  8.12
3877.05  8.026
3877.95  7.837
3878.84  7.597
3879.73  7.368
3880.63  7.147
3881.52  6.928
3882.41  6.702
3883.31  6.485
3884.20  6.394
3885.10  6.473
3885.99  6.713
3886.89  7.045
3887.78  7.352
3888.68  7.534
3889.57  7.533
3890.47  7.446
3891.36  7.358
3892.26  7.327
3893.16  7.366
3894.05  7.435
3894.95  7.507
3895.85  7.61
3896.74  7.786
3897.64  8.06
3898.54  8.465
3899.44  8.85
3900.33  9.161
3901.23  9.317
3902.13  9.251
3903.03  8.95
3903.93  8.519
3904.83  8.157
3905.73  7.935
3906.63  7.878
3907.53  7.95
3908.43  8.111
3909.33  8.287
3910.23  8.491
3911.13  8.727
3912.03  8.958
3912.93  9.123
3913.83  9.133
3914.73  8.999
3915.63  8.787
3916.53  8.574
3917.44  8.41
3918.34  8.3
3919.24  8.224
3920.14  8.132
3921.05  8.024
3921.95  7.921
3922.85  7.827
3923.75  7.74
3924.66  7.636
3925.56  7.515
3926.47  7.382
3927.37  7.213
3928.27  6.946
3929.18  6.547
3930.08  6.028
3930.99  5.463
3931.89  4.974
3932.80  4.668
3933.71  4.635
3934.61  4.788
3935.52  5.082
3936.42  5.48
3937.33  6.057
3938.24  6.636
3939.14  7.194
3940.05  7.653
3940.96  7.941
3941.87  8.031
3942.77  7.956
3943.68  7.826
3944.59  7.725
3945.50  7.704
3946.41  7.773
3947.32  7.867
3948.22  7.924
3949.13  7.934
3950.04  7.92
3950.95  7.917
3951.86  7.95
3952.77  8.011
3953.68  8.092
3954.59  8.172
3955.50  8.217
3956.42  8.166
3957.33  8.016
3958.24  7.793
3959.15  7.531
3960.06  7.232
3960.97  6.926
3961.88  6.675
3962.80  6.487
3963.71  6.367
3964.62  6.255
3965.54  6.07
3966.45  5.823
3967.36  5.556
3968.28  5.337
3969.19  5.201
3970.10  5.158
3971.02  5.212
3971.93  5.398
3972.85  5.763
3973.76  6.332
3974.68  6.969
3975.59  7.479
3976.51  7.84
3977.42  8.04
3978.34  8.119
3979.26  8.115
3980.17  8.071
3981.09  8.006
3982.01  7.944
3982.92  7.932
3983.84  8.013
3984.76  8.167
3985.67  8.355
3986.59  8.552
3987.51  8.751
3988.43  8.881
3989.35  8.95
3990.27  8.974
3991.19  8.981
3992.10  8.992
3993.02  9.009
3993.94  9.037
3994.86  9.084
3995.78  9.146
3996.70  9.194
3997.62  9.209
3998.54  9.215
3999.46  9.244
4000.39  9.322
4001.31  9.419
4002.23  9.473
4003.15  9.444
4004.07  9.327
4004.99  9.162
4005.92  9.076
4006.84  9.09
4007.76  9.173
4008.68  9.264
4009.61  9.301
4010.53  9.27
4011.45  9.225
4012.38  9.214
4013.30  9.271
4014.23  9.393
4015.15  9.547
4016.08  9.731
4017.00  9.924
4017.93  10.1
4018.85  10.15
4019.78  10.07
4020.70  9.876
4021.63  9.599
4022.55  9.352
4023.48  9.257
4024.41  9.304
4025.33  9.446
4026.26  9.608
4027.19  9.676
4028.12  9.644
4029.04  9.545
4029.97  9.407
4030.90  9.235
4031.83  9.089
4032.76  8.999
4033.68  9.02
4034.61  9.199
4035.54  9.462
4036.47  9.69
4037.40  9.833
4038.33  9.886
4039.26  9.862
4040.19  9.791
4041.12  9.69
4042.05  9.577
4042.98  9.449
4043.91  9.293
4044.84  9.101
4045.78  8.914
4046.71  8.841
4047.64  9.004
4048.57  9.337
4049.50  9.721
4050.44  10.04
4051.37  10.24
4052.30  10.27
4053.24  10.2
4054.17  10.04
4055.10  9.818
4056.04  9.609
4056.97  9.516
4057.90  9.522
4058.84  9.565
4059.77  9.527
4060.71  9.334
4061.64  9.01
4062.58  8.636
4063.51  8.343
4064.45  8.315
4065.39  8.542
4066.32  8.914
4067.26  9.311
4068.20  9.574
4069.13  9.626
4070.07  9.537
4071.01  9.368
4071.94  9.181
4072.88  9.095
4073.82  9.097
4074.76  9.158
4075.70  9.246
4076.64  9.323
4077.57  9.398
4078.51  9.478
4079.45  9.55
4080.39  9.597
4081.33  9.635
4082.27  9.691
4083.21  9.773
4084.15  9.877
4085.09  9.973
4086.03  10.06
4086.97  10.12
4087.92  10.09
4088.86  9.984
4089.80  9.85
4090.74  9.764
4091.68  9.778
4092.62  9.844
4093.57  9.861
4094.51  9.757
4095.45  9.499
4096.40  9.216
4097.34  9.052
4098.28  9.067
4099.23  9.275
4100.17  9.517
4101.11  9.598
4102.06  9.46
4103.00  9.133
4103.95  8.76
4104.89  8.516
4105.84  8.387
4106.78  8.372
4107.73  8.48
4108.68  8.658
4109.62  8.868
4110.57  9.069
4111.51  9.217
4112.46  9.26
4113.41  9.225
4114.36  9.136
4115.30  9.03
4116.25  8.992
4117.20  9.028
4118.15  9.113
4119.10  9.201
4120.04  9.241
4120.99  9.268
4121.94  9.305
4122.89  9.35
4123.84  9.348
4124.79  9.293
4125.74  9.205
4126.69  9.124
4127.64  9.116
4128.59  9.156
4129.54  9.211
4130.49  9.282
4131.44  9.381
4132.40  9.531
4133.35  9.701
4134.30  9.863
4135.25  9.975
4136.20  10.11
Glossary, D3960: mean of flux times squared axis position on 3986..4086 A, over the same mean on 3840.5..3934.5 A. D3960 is 1.3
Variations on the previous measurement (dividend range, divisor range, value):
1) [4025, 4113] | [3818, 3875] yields 1.42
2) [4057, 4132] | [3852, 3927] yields 1.29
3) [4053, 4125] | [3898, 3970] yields 1.35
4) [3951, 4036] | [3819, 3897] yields 1.23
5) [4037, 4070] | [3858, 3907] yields 1.30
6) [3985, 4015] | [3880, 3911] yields 1.24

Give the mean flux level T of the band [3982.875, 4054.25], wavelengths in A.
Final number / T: 9.34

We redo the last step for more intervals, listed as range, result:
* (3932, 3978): 6.88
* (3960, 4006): 7.83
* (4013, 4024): 9.69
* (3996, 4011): 9.26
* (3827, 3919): 7.64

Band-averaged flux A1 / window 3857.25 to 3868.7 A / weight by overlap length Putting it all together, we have 7.95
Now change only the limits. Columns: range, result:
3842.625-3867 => 7.79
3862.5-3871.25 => 8.55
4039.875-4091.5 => 9.48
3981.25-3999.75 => 8.77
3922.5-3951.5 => 6.94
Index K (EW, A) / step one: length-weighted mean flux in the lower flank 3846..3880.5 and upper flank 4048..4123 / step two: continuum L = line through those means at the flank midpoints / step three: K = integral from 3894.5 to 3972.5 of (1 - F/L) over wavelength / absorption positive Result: 9.4 A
